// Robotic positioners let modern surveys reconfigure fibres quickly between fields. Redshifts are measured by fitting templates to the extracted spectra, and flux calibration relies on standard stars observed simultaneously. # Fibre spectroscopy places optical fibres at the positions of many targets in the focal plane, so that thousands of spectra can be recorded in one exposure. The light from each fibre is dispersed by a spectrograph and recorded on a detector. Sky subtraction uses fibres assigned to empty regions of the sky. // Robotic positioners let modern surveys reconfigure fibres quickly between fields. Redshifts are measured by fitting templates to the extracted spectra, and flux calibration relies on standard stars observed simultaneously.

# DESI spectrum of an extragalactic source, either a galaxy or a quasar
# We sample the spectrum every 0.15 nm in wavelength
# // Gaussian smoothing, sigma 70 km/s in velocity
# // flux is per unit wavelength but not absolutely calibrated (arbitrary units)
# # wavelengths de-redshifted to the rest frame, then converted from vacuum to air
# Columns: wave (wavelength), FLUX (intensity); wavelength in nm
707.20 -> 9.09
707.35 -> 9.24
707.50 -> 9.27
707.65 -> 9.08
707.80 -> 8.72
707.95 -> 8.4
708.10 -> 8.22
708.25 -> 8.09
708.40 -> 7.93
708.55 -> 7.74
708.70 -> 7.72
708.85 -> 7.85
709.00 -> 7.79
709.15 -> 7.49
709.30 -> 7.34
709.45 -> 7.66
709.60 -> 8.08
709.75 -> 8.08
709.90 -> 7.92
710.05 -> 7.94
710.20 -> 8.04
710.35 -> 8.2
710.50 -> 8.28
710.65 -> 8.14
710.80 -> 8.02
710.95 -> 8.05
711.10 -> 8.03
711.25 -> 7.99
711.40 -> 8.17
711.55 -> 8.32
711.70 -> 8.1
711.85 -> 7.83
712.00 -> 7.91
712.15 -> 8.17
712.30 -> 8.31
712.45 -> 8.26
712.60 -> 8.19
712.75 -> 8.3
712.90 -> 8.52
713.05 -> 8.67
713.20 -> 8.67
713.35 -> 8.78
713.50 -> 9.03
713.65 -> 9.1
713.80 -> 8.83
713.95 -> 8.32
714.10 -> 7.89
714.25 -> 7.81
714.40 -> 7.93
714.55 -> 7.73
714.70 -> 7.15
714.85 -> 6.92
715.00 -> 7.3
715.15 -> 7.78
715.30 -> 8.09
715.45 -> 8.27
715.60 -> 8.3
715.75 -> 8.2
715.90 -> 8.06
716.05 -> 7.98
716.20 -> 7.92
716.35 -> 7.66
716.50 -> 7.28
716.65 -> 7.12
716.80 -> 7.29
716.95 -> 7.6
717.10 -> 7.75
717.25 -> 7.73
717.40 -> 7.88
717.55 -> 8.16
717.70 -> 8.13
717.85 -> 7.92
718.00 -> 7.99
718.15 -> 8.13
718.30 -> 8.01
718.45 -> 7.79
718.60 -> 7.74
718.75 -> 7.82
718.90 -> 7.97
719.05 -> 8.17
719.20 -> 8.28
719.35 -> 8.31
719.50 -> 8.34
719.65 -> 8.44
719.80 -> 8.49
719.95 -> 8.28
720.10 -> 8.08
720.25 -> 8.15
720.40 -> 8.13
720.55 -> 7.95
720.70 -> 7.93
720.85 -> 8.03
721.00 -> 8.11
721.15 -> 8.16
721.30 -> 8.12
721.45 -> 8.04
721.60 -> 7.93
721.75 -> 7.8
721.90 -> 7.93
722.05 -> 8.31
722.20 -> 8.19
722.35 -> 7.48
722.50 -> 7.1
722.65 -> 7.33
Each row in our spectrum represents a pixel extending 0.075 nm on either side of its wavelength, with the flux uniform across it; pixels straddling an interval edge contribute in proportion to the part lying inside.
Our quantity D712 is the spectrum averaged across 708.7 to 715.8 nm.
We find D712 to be 8.08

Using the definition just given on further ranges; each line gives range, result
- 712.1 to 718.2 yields 8.03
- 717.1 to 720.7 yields 8.07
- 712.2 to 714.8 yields 8.31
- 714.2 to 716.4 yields 7.81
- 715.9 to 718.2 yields 7.77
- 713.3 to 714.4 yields 8.49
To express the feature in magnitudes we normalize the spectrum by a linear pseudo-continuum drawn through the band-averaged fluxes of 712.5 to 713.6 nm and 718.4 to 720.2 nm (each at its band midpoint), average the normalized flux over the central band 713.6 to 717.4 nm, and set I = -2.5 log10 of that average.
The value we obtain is 0.08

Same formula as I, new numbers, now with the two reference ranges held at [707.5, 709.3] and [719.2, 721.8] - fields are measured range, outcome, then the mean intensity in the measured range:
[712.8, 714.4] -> -0.053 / 8.53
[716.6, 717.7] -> 0.061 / 7.69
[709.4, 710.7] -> 0.010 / 8.04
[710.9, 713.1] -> -0.008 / 8.18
